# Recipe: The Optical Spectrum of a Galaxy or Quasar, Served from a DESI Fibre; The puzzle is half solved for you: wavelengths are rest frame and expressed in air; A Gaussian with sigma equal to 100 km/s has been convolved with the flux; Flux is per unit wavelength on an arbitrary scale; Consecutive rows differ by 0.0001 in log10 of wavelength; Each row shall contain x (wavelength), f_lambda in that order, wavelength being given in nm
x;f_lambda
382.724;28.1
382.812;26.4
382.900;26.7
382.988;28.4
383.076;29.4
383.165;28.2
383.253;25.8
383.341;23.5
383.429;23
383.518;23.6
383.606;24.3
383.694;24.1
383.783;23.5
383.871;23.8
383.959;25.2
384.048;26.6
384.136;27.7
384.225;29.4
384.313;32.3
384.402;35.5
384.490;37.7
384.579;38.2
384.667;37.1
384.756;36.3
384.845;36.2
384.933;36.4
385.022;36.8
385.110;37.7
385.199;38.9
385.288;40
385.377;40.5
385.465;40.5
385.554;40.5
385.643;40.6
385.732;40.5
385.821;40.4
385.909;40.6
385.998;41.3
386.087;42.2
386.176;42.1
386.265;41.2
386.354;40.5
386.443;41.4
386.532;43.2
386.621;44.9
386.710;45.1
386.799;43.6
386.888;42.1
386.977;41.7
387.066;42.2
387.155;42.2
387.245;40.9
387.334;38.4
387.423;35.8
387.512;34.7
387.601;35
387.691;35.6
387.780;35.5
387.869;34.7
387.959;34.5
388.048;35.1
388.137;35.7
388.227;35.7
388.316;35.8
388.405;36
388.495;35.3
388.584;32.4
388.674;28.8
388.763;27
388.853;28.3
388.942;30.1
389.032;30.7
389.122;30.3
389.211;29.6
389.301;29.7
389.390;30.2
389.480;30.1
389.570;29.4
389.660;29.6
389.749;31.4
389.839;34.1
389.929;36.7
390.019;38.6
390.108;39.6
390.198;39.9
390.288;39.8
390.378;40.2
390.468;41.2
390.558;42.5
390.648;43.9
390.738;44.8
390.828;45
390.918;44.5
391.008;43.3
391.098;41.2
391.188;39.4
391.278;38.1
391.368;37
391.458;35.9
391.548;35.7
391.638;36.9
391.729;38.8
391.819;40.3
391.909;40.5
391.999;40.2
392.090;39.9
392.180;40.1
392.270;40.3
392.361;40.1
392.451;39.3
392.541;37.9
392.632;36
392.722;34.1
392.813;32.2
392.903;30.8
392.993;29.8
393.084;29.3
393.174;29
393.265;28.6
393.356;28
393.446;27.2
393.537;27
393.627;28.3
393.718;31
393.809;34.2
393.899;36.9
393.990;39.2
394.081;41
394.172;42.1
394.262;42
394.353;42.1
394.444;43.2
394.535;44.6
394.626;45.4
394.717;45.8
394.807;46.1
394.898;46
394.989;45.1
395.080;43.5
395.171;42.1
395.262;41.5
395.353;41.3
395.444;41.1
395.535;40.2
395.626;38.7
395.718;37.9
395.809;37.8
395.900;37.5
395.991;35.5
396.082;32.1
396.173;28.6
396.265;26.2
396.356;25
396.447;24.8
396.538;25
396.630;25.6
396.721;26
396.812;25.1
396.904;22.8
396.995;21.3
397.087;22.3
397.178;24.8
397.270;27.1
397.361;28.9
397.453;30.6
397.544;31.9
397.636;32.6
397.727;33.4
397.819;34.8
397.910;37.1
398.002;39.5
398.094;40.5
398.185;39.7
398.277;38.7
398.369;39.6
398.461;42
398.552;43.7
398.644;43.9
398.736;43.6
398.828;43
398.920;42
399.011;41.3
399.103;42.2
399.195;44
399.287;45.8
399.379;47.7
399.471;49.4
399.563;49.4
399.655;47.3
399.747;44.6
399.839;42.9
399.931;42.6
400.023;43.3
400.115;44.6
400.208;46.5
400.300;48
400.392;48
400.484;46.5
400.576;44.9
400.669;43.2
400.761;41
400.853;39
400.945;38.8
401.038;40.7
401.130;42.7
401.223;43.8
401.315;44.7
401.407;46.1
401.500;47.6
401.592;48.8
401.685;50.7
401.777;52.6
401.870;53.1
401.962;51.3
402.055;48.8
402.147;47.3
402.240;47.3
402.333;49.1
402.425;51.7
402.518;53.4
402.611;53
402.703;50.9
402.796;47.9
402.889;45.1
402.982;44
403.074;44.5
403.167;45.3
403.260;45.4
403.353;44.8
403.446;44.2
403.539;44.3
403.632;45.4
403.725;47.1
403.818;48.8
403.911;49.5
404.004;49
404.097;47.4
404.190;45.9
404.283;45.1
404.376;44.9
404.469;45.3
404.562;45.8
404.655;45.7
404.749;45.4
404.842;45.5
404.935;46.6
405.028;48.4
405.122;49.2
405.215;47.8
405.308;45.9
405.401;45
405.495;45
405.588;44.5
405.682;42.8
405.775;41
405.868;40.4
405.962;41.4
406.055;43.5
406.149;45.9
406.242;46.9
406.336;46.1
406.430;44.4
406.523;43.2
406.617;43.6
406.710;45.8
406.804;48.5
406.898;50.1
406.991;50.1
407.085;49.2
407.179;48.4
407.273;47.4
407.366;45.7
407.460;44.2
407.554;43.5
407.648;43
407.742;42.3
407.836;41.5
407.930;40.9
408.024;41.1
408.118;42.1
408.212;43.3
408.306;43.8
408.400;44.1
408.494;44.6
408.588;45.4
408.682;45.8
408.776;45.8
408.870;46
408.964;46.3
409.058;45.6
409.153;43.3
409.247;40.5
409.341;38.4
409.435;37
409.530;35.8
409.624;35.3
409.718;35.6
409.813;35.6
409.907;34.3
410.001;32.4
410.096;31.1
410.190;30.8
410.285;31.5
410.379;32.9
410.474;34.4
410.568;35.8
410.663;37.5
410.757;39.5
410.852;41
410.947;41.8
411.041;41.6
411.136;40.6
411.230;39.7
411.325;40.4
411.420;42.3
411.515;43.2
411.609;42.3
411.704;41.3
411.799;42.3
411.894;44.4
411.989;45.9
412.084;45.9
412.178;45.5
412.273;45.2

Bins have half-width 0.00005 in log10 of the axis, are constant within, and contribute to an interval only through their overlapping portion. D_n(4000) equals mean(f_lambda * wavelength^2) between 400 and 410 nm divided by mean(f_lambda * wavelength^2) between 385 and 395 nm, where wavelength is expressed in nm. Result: 1.29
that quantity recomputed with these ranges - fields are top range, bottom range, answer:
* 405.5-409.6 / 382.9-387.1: 1.39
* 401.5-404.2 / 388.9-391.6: 1.40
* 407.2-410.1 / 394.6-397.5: 1.31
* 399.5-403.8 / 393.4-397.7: 1.38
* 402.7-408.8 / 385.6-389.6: 1.35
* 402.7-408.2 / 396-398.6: 1.52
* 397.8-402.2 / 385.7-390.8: 1.27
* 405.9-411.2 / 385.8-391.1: 1.23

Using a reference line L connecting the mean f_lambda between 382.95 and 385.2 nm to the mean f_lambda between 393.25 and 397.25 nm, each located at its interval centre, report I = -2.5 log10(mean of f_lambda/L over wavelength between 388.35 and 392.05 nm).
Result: -0.11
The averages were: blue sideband 30.2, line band 36.3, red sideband 34.8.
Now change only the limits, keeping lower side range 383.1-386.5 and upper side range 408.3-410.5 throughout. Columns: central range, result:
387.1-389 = 0.01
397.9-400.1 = -0.17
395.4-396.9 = 0.16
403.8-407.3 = -0.20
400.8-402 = -0.23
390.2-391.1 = -0.20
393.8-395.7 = -0.16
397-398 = 0.21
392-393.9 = 0.08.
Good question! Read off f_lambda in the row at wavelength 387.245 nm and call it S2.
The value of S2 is 40.9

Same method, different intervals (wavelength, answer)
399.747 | 44.6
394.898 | 46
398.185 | 39.7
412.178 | 45.5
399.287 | 45.8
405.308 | 45.9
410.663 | 37.5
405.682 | 42.8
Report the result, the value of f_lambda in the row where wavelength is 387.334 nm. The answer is 38.4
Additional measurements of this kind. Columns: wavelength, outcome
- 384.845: 36.2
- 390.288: 39.8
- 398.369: 39.6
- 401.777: 52.6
